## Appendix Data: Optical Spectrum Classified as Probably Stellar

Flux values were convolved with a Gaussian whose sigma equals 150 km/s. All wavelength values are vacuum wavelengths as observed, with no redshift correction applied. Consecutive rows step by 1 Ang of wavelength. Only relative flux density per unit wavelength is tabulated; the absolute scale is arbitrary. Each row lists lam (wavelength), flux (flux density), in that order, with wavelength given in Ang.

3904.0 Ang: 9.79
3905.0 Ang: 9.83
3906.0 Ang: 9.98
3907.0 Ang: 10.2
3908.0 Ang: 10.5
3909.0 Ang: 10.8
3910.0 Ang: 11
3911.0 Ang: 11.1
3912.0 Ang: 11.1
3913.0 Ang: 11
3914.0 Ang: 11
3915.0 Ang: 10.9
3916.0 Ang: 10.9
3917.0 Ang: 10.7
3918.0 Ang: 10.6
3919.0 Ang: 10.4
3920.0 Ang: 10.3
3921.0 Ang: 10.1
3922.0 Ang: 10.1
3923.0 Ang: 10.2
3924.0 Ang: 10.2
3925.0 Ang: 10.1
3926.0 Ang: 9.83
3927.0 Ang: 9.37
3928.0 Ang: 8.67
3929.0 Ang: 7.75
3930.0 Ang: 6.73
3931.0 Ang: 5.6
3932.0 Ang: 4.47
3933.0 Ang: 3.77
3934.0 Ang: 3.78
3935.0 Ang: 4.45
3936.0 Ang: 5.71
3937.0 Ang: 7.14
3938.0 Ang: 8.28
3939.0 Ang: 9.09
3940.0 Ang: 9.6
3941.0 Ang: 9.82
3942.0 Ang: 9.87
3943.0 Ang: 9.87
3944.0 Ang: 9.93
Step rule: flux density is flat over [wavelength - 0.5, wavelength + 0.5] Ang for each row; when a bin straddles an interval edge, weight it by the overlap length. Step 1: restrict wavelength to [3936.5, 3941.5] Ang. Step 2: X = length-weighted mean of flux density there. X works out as 8.79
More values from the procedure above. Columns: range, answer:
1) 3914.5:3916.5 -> 10.9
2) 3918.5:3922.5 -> 10.2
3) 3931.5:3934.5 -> 4.01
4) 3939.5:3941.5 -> 9.71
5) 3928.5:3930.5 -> 7.24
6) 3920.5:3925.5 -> 10.1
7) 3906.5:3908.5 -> 10.3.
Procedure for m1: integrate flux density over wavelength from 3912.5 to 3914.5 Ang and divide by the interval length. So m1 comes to 11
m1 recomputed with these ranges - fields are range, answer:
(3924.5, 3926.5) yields 9.96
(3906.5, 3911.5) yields 10.7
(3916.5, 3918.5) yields 10.6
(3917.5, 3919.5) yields 10.5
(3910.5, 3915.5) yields 11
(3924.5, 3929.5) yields 9.14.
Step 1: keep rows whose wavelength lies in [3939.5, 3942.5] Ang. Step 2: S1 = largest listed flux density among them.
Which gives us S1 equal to 9.87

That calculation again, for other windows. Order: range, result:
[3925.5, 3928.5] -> 9.83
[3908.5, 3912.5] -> 11.1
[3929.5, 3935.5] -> 6.73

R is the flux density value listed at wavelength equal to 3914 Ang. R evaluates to 11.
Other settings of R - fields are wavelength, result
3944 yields 9.93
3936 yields 5.71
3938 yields 8.28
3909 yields 10.8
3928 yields 8.67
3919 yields 10.4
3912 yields 11.1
